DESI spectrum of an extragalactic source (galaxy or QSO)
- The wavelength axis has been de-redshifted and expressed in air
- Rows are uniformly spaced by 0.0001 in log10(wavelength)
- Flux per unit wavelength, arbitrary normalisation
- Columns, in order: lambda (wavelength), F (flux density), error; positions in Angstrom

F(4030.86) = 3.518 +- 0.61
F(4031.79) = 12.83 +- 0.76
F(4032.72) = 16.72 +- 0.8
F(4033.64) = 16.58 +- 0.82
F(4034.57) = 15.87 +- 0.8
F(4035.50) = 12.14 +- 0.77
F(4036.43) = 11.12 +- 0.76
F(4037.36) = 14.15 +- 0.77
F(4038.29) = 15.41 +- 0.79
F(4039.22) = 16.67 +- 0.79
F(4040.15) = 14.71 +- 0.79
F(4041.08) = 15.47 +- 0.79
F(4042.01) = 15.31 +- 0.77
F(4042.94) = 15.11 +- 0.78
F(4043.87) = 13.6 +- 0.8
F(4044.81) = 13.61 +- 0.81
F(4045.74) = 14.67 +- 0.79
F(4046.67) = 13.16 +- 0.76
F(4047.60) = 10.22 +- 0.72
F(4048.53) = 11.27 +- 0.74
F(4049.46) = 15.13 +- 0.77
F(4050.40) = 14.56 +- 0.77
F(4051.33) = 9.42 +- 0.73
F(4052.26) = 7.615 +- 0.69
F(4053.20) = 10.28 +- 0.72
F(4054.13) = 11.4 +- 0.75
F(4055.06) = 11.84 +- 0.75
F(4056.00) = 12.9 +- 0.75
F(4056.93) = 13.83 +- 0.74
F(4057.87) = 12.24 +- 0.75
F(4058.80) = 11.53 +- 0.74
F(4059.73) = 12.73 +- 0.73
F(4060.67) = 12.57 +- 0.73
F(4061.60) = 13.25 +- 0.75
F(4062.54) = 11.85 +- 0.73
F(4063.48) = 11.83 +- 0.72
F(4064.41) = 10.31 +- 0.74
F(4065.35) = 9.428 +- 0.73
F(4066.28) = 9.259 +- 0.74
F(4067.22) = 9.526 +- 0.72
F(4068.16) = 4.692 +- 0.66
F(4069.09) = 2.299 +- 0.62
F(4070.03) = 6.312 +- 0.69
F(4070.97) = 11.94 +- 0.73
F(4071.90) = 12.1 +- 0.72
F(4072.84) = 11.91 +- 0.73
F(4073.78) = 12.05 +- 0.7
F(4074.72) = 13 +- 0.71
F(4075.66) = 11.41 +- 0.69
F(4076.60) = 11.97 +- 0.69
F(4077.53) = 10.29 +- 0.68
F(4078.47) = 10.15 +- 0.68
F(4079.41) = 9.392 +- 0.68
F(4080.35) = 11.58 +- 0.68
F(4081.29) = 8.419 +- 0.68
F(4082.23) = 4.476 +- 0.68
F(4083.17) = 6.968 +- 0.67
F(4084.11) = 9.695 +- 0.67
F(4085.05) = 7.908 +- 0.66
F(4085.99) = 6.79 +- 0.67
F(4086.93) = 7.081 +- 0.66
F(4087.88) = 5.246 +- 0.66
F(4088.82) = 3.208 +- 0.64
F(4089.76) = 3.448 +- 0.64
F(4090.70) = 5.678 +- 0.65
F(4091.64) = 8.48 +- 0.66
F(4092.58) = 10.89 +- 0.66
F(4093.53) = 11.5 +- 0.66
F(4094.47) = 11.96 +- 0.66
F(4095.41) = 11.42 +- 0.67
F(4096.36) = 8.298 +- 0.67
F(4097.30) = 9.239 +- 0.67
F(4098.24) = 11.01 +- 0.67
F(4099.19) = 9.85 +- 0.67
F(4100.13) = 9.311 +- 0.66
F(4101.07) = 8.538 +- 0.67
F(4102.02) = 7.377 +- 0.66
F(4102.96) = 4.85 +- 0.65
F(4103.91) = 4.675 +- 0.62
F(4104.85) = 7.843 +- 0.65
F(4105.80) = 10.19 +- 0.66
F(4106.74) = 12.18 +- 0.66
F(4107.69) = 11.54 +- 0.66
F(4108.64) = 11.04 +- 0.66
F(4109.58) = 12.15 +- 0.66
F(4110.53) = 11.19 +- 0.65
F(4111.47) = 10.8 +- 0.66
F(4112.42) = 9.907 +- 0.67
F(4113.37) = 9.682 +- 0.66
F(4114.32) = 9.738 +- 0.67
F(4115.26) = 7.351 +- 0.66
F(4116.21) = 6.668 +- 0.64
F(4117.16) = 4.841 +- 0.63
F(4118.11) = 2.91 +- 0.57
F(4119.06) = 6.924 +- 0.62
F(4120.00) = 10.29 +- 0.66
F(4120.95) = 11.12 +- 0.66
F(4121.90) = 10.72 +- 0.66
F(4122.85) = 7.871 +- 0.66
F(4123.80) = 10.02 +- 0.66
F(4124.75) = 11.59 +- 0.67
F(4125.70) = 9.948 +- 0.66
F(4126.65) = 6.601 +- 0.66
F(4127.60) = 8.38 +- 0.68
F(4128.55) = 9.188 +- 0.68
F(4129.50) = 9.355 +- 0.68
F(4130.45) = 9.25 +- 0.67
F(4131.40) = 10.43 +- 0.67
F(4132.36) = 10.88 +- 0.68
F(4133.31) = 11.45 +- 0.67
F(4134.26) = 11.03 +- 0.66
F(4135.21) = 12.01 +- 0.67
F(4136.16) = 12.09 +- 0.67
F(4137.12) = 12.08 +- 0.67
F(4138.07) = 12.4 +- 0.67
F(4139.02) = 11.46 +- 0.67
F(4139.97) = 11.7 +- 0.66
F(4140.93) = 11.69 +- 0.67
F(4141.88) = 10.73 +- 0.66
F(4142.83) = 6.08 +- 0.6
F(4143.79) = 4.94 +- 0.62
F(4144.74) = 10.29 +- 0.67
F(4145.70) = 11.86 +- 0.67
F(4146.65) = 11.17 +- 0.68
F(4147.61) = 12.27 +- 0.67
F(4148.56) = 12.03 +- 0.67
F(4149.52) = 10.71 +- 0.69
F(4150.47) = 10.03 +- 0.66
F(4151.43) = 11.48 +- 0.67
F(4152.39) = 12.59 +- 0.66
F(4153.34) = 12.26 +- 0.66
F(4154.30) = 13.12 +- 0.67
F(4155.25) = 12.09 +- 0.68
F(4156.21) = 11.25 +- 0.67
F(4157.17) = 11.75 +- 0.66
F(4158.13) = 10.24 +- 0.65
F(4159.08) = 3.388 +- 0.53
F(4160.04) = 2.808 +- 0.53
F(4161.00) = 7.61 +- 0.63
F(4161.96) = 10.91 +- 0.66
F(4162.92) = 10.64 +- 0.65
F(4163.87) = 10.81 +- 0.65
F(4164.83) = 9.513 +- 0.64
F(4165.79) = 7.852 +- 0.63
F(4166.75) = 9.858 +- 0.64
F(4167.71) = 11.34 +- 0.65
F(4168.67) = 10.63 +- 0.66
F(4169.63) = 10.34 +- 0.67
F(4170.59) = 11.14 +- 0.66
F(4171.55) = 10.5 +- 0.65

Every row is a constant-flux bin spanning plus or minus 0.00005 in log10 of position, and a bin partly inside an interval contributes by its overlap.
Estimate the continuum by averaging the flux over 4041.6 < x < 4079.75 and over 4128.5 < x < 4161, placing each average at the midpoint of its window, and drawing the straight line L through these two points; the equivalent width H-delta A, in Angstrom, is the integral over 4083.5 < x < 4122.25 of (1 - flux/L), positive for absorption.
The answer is 8.1 Angstrom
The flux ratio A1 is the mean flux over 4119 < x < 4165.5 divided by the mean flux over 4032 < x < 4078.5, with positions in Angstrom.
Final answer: 0.84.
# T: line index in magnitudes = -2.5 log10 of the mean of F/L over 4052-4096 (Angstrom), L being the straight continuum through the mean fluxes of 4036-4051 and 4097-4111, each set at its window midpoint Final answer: 0.21 mag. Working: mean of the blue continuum 14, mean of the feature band 9.67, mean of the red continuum 9.4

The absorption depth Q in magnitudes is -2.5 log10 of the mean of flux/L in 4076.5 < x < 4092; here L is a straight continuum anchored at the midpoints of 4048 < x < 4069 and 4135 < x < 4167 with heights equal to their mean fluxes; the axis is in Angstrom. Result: 0.39 mag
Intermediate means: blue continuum 11.1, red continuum 10.3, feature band 7.59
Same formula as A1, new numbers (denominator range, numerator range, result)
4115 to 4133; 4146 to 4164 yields 1.20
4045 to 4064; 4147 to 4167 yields 0.84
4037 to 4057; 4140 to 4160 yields 0.79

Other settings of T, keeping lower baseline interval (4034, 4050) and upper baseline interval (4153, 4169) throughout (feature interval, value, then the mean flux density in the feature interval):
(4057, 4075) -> 0.243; 10.5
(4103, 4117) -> 0.227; 9.38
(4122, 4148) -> 0.042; 10.2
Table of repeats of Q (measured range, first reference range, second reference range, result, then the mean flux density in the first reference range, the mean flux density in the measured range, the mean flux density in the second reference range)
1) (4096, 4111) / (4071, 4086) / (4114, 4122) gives -0.10 mag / 10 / 9.34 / 7.68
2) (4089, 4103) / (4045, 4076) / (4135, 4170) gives 0.23 mag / 11.1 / 8.8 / 10.4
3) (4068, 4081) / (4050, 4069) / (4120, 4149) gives 0.07 mag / 10.9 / 10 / 10.4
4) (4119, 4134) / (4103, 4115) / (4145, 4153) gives 0.09 mag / 9.84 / 9.72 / 11.5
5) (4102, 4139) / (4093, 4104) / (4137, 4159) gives 0.05 mag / 9.15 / 9.5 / 10.9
